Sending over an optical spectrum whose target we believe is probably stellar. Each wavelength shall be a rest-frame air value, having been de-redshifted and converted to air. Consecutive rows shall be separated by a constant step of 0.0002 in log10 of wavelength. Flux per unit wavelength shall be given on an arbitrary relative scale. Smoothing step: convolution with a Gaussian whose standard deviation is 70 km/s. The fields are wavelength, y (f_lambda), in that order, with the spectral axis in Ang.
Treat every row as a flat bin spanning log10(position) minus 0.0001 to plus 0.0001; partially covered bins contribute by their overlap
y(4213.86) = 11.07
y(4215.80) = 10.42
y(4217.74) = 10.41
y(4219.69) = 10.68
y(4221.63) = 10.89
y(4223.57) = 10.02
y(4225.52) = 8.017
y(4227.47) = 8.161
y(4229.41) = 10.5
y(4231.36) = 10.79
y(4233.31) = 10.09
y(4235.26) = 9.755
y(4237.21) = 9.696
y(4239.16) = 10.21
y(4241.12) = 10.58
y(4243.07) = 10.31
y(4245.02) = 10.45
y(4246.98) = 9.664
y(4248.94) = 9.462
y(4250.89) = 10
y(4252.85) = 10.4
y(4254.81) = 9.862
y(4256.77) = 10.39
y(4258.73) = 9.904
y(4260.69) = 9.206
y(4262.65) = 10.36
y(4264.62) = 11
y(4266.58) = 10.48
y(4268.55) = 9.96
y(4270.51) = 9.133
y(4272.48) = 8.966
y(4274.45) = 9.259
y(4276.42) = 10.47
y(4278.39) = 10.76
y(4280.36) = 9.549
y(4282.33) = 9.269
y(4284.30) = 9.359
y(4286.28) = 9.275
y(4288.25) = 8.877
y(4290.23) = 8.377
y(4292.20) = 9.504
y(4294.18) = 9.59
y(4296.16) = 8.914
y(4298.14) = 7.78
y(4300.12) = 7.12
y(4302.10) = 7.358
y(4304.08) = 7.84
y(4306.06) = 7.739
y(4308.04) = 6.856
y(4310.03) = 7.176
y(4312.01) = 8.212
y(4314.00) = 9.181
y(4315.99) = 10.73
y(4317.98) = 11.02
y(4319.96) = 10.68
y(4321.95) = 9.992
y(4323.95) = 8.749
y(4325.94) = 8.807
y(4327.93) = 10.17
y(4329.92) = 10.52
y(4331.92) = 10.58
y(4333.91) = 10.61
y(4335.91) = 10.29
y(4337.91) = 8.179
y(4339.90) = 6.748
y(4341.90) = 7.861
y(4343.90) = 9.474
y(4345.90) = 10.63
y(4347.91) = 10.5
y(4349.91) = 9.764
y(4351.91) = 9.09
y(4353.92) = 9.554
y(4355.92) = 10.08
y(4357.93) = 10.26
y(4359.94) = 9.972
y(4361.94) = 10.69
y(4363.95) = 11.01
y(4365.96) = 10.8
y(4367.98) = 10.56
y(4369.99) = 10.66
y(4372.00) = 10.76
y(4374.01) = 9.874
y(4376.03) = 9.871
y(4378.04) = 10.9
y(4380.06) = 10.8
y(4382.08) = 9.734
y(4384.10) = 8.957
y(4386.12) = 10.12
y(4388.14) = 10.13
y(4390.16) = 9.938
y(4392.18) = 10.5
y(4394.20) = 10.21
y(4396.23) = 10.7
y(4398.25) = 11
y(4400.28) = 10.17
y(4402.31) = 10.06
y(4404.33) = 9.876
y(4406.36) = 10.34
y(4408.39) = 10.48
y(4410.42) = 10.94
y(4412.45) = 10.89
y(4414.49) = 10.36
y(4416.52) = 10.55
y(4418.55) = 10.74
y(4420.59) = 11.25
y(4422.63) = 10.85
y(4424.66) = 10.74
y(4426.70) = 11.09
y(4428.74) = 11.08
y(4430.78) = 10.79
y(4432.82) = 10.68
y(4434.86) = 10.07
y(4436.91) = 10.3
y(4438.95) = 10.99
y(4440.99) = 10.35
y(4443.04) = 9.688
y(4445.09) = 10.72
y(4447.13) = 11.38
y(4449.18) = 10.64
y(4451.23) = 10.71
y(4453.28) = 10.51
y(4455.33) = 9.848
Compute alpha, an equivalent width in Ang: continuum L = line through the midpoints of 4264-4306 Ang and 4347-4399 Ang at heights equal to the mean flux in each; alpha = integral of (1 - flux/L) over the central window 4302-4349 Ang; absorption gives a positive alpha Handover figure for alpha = 2.2 Ang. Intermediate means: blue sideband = 9.13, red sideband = 10.2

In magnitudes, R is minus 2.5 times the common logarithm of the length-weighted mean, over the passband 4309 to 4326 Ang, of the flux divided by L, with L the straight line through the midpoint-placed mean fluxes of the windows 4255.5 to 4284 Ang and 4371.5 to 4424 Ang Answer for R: 0.07 mag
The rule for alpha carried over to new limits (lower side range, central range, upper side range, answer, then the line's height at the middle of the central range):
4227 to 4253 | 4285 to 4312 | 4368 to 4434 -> 5.3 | 10.2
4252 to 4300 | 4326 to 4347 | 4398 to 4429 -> 1.2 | 10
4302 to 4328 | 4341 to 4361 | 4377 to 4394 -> -0.4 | 9.54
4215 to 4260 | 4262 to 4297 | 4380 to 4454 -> 1.8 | 10.1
